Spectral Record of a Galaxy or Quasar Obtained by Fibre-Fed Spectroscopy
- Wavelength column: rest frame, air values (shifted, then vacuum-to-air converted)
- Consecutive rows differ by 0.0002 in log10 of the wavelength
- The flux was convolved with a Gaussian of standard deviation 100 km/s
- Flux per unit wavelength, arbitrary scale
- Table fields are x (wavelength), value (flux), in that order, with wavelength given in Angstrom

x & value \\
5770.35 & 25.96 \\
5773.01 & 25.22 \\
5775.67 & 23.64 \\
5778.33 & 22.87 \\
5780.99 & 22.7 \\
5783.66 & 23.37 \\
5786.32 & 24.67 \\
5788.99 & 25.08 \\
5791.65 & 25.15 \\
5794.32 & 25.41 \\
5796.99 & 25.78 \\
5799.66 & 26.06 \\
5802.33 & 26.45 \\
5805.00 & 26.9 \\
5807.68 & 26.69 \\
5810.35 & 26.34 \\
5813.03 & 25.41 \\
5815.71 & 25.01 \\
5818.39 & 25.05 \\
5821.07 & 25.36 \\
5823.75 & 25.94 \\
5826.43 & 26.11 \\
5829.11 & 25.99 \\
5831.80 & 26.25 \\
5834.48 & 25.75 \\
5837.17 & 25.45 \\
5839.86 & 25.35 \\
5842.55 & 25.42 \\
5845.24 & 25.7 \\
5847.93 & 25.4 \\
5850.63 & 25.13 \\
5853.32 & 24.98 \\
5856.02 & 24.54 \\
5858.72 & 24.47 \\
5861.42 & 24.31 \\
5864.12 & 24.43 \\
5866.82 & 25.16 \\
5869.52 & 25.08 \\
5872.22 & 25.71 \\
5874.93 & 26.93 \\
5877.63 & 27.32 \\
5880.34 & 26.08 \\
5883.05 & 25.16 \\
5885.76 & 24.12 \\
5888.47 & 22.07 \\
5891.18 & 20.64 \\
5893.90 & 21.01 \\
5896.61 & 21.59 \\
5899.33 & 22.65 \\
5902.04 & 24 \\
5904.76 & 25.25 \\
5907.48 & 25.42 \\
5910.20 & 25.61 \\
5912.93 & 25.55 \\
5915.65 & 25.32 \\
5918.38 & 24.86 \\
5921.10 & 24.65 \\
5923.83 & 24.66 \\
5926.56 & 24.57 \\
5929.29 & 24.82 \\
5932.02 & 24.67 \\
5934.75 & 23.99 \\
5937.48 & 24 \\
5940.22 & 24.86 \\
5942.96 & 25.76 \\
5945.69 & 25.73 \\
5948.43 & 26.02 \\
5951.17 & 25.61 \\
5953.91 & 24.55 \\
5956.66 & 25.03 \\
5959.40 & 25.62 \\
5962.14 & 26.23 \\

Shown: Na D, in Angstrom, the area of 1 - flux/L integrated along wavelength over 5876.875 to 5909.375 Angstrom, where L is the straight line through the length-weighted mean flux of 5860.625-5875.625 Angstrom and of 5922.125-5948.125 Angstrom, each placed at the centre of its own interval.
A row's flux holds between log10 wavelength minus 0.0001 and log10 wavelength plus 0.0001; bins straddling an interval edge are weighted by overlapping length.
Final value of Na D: 1.7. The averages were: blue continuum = 25.2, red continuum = 24.8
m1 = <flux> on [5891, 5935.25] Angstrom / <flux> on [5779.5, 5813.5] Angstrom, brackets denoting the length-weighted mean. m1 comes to 0.95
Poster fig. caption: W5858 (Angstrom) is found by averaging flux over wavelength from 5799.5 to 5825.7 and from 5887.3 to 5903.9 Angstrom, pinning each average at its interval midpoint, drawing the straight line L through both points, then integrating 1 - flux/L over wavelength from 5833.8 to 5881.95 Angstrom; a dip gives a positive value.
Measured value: -3.2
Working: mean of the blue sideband 25.9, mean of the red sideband 22.1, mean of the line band 25.4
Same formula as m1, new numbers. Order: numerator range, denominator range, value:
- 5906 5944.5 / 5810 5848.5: 0.97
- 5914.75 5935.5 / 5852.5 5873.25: 1.00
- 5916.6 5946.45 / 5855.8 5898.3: 1.02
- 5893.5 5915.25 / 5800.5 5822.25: 0.93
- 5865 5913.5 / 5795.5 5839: 0.94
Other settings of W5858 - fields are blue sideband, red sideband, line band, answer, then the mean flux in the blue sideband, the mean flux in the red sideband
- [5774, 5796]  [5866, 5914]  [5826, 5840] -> -0.9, 24.2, 24.4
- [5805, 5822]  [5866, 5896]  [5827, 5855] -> -0.4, 25.7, 24.4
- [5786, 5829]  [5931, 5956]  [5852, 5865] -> 0.5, 25.7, 25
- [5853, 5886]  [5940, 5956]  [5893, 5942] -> 2.0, 25.3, 25.4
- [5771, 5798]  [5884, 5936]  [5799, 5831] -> -2.2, 24.4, 24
